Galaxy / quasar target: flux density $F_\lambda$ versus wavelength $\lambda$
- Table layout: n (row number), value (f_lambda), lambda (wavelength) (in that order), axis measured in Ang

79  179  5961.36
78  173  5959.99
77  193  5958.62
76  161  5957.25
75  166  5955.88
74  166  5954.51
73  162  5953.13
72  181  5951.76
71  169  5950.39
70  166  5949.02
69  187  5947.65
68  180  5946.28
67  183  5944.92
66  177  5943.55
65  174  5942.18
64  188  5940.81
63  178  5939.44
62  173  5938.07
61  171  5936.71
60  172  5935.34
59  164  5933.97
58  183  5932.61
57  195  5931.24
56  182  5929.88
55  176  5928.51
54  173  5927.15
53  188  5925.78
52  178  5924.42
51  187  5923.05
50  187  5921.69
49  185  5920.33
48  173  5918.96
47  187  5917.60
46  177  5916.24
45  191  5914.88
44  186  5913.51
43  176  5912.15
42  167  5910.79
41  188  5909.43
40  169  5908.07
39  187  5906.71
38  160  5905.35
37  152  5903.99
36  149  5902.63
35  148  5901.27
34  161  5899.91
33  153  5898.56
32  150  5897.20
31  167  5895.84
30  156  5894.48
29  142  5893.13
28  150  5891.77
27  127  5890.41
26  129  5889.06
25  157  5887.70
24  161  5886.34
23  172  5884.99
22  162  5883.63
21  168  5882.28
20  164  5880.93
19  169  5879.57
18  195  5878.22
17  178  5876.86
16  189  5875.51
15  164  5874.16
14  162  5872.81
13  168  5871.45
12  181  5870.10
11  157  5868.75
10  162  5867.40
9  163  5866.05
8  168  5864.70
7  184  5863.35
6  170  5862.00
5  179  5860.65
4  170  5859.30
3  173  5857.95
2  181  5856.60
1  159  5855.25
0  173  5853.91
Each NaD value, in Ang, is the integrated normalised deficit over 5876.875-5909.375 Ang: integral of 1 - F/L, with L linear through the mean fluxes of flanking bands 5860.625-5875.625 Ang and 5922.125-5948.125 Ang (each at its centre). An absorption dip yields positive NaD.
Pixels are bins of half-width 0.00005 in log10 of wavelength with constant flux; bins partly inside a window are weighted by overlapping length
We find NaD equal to 2.56 Ang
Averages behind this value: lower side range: 170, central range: 160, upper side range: 179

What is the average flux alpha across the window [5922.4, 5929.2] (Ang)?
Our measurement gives 180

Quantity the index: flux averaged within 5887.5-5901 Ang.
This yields 149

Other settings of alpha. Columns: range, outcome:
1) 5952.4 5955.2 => 164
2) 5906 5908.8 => 178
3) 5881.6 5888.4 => 164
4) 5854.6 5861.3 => 172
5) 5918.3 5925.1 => 182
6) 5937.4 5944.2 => 178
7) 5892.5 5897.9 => 154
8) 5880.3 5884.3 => 165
